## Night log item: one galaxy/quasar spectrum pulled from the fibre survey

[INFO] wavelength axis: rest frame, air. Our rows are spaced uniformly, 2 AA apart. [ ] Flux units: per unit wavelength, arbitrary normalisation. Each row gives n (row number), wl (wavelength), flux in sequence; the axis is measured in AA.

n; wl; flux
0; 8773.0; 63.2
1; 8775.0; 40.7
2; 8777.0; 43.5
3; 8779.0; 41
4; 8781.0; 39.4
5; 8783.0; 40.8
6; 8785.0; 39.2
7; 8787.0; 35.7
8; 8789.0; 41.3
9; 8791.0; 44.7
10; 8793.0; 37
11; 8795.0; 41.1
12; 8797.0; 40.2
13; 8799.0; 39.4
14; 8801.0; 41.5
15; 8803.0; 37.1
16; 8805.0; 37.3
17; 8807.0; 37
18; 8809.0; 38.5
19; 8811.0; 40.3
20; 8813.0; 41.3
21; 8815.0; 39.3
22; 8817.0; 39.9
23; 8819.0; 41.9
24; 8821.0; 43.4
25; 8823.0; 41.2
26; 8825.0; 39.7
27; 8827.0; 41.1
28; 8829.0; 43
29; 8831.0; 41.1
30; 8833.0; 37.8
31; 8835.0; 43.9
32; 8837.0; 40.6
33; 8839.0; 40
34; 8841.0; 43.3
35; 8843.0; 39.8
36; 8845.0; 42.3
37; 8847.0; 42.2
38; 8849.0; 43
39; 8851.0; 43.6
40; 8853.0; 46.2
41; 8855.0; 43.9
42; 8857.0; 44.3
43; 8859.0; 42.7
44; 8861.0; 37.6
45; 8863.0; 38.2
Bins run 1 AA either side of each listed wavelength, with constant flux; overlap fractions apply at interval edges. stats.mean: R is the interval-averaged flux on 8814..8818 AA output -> 39.6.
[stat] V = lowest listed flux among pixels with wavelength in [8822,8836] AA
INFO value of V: 37.8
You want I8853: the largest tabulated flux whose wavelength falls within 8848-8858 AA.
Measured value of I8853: 46.2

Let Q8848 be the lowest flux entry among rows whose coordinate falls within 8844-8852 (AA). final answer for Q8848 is 42.2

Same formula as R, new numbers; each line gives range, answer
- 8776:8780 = 42.2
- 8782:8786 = 40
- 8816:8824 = 41.6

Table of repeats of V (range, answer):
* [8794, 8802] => 39.4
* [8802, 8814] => 37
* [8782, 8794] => 35.7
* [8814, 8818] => 39.3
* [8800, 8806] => 37.1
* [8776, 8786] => 39.2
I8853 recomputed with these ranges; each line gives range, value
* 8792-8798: 41.1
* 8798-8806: 41.5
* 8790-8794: 44.7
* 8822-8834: 43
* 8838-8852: 43.6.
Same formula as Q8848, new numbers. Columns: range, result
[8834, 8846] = 39.8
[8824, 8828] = 39.7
